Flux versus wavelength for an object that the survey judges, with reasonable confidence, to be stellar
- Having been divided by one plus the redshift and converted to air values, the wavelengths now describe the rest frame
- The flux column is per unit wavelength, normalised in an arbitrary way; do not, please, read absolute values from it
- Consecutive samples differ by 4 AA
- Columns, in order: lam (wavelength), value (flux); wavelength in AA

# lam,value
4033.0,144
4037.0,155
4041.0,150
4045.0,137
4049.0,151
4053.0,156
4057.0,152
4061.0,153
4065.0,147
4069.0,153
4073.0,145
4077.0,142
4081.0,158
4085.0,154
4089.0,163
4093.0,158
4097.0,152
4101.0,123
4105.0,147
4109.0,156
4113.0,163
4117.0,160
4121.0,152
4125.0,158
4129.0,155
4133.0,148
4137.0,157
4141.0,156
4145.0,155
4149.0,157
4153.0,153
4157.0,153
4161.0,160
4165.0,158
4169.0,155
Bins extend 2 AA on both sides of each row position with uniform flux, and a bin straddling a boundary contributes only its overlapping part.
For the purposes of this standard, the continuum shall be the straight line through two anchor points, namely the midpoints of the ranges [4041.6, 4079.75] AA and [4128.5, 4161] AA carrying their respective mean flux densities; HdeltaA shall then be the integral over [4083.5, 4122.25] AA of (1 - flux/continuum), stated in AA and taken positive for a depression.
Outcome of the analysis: -0.30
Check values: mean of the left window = 149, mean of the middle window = 153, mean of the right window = 155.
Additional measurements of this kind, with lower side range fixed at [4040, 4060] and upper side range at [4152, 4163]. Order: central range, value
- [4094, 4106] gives 0.8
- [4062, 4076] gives 0.2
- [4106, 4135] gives -0.4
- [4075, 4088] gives -0.1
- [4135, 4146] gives -0.1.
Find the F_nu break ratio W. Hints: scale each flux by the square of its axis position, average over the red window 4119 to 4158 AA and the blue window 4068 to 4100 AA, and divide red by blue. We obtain 1.04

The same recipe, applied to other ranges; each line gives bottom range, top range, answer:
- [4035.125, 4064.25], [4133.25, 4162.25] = 1.08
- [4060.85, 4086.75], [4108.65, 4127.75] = 1.07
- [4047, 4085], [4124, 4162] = 1.07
